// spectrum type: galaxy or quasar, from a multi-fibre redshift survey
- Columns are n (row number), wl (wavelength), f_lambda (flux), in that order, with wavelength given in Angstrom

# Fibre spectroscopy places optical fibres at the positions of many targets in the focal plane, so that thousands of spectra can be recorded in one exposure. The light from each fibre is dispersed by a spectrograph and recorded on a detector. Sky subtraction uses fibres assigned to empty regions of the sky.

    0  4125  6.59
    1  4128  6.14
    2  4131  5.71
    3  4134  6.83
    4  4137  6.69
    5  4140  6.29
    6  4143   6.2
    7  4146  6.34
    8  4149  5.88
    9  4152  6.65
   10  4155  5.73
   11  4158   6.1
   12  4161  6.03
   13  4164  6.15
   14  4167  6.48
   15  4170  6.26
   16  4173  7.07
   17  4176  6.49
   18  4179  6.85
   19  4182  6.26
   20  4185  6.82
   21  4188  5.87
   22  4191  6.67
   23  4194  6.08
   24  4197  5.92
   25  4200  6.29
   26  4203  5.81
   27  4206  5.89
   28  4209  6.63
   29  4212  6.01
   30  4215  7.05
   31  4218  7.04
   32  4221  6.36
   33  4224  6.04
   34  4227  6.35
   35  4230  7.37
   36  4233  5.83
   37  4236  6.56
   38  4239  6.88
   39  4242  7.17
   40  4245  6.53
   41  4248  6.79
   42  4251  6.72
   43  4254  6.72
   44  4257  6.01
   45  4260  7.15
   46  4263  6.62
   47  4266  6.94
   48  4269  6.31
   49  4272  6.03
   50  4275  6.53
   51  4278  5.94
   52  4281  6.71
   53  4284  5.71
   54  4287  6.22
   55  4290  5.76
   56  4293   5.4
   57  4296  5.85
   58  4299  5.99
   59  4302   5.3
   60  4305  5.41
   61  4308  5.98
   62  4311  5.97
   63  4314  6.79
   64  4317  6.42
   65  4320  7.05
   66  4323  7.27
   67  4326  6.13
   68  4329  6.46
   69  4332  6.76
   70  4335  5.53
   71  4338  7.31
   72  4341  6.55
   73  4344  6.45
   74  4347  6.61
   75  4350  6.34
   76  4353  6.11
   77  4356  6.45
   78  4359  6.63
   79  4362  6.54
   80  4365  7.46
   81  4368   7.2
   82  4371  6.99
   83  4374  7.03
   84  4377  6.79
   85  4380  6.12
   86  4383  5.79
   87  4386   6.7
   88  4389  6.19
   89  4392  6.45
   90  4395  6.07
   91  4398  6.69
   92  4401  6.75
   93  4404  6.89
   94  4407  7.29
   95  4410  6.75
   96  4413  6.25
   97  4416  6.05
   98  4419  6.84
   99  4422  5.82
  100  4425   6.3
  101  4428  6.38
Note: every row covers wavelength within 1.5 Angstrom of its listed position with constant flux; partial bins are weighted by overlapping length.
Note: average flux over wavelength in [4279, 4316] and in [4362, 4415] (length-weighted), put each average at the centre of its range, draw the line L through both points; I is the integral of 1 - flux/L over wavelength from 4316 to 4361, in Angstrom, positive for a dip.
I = -2.0 Angstrom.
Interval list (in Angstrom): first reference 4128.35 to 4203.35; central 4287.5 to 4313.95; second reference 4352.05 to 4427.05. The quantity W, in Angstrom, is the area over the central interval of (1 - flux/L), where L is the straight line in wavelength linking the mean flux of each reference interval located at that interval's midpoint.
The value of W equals 2.8 Angstrom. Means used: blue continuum 6.3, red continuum 6.57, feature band 5.79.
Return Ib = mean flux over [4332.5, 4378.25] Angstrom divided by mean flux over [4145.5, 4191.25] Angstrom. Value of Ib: 1.05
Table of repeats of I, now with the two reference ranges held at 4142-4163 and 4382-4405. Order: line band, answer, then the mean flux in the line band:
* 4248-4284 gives -1.23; 6.49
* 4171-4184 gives -1.04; 6.66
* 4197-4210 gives 0.19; 6.11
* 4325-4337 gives 0.18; 6.27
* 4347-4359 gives 0.02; 6.38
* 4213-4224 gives -0.81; 6.67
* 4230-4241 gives -0.61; 6.59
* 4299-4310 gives 1.20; 5.64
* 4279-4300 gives 1.21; 5.95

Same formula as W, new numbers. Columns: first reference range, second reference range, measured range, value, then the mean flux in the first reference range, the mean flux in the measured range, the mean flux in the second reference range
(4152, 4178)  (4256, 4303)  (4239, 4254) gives -1.43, 6.32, 6.8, 6.17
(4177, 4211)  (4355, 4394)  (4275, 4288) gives 0.54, 6.28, 6.19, 6.64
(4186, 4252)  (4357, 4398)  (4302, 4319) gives 1.23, 6.45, 6.07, 6.61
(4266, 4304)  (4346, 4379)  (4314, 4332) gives -0.91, 6.01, 6.68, 6.73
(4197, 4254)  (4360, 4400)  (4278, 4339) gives 3.55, 6.51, 6.19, 6.62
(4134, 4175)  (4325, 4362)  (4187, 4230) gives 0.19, 6.32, 6.33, 6.45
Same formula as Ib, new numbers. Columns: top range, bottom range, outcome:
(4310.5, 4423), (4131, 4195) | 1.03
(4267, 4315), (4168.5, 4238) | 0.93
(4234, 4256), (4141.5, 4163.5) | 1.10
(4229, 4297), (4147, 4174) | 1.03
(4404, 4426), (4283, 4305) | 1.14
